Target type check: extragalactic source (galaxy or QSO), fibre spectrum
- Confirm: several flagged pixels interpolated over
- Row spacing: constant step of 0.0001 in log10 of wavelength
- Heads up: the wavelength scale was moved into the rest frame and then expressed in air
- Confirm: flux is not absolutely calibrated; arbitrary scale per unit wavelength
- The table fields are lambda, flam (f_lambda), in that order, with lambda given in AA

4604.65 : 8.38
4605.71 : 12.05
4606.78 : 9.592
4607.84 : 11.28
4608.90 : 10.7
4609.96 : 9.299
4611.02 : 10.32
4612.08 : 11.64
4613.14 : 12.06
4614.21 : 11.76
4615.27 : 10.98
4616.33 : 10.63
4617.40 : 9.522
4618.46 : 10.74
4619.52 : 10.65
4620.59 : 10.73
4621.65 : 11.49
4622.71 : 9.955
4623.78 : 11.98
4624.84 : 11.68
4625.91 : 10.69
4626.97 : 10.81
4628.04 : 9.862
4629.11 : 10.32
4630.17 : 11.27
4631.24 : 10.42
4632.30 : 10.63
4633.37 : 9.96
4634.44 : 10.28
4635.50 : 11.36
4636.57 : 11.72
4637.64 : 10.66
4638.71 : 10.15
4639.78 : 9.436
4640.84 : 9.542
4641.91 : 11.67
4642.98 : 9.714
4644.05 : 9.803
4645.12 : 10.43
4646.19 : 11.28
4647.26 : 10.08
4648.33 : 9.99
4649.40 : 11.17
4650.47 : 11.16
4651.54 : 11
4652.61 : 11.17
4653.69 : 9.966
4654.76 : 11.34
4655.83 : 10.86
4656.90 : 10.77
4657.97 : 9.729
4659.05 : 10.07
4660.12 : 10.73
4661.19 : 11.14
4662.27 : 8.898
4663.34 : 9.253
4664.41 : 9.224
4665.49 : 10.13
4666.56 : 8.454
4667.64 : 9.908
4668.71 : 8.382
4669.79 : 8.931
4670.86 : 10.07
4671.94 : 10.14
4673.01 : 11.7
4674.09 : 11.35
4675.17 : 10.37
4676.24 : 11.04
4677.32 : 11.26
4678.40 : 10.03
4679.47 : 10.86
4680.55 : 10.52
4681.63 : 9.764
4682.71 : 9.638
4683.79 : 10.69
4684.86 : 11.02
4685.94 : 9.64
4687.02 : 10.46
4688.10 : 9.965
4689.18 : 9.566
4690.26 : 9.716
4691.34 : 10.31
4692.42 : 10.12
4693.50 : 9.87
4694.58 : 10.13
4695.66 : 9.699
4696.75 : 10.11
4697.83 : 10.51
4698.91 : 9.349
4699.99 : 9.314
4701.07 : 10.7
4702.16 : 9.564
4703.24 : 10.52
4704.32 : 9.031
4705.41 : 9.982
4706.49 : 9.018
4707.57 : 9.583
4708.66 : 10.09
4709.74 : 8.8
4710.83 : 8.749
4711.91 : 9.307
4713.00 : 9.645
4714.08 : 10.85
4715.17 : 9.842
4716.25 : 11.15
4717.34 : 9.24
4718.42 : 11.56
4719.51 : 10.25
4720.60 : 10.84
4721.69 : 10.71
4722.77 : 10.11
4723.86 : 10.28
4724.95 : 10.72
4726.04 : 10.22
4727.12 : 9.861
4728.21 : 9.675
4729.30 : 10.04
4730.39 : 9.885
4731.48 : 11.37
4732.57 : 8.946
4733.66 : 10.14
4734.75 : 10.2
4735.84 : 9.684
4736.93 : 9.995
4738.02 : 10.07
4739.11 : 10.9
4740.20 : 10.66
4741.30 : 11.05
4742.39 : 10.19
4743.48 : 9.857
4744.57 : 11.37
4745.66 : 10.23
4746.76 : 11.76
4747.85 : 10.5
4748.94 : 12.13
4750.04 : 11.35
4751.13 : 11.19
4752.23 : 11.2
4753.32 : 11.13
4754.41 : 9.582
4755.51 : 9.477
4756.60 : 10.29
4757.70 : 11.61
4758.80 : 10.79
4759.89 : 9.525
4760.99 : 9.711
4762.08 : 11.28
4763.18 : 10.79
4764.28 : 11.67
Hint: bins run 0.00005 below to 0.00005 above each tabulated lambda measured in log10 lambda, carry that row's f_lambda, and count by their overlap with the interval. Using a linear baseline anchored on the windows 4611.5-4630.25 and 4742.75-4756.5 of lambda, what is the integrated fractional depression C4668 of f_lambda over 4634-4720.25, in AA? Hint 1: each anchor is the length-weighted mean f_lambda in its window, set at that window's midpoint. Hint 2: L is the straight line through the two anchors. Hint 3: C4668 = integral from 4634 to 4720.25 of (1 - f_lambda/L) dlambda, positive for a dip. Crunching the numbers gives 5.5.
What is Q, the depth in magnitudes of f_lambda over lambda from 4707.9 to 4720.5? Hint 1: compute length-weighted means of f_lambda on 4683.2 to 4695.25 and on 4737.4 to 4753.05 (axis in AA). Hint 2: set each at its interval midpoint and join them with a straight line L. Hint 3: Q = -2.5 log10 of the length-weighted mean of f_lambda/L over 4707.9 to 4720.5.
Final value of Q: 0.05 mag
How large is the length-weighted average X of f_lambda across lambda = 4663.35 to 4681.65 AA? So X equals 10.1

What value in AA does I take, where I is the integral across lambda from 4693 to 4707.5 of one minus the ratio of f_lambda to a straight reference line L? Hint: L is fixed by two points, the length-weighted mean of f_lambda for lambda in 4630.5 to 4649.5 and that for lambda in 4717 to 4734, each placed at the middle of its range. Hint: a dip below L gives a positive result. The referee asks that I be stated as 0.7 AA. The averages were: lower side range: 10.5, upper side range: 10.3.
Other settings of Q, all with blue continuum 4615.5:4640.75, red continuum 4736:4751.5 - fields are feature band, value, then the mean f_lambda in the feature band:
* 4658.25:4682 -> 0.06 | 10.1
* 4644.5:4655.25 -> -0.01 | 10.7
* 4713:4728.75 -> 0.04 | 10.4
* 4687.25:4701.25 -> 0.08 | 9.94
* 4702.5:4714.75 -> 0.12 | 9.6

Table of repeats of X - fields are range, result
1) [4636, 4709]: 10.2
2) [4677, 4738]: 10.1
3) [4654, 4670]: 9.88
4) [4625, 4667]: 10.4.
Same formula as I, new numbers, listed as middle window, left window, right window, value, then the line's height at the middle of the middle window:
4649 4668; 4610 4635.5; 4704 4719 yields 0.21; 10.4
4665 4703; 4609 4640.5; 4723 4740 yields 1.10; 10.4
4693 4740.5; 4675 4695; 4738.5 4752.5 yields 2.66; 10.6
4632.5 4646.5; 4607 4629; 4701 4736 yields 0.25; 10.6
